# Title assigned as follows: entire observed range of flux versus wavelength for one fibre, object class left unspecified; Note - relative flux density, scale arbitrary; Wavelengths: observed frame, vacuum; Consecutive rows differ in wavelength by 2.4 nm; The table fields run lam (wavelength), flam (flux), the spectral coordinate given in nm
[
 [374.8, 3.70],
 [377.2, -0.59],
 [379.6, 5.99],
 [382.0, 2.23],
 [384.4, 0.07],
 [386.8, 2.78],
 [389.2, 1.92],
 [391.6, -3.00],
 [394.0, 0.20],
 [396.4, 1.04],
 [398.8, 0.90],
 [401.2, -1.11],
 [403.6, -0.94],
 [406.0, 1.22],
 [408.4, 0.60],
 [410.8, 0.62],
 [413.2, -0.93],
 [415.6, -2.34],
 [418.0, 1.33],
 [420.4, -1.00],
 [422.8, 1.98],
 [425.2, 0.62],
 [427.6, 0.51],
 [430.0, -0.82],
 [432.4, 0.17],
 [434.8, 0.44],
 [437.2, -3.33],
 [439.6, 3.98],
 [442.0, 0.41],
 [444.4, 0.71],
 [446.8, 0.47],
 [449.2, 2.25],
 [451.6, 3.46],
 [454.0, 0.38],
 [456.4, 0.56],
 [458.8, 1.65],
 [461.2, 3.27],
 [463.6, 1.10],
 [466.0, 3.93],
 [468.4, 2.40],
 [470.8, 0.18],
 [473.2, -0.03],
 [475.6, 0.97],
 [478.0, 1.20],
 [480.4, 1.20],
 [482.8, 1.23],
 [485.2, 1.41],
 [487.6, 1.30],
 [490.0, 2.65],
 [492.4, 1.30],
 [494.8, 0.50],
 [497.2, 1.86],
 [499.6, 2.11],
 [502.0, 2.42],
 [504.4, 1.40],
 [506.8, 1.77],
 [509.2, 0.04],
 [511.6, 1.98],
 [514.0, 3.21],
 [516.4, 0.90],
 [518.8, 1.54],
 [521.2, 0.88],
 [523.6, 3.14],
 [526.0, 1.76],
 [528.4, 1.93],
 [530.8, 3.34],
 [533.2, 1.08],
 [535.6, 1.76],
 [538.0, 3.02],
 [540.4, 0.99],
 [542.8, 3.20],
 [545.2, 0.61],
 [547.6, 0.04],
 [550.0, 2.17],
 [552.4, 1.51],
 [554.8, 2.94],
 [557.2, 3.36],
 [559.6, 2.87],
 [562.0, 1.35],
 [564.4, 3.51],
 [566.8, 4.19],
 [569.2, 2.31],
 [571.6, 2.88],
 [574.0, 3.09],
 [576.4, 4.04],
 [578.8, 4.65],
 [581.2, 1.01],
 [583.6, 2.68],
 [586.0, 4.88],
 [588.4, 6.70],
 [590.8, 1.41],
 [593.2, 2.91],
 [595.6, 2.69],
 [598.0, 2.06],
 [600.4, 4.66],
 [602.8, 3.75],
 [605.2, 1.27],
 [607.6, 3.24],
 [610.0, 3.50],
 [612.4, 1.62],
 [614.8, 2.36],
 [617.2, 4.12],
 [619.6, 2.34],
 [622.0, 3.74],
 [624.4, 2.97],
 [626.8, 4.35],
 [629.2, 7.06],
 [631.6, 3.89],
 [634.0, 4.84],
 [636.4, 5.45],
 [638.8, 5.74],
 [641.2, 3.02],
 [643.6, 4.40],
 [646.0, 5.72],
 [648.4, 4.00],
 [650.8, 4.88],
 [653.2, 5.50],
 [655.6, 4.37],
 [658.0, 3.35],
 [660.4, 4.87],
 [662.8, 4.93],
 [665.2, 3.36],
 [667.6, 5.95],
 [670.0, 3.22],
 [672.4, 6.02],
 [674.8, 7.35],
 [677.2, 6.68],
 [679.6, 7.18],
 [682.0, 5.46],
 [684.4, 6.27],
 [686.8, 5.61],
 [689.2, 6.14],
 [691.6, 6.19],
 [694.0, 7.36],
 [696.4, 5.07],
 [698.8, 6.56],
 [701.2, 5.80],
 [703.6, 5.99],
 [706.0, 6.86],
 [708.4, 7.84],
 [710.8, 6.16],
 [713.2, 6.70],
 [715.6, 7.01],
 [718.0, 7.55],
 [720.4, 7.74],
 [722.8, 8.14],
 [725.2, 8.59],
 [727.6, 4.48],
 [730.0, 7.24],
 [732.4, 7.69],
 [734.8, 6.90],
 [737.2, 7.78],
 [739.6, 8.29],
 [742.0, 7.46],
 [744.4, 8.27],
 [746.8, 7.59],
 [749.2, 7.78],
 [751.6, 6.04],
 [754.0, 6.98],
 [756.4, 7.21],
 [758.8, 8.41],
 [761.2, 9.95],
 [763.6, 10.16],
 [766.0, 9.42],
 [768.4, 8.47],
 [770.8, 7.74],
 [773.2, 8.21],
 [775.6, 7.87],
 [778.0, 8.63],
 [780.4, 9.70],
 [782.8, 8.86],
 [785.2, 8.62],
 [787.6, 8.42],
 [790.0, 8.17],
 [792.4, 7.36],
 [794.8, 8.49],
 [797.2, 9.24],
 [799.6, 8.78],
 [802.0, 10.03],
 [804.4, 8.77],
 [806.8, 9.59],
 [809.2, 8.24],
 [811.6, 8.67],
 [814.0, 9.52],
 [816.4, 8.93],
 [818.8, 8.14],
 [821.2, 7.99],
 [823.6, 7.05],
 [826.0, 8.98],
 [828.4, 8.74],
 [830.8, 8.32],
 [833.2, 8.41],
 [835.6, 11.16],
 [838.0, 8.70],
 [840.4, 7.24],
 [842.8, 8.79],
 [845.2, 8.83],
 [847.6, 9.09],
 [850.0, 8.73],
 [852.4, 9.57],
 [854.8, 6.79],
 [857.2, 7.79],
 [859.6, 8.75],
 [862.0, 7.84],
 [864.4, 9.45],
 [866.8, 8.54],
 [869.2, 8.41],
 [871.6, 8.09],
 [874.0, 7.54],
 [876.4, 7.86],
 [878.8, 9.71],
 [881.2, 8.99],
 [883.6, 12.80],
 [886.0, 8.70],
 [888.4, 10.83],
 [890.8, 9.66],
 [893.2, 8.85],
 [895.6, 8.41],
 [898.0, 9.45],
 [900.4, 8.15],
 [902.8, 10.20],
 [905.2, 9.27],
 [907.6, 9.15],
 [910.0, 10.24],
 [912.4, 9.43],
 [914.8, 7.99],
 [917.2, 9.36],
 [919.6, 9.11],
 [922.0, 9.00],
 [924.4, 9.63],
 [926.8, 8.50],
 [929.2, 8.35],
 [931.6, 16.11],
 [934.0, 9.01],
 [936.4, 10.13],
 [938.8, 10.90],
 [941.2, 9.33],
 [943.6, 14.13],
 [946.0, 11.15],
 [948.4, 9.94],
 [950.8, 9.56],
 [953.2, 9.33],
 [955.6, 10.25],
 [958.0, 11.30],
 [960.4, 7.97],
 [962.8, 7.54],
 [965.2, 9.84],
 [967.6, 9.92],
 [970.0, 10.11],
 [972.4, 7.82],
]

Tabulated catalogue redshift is 0.689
